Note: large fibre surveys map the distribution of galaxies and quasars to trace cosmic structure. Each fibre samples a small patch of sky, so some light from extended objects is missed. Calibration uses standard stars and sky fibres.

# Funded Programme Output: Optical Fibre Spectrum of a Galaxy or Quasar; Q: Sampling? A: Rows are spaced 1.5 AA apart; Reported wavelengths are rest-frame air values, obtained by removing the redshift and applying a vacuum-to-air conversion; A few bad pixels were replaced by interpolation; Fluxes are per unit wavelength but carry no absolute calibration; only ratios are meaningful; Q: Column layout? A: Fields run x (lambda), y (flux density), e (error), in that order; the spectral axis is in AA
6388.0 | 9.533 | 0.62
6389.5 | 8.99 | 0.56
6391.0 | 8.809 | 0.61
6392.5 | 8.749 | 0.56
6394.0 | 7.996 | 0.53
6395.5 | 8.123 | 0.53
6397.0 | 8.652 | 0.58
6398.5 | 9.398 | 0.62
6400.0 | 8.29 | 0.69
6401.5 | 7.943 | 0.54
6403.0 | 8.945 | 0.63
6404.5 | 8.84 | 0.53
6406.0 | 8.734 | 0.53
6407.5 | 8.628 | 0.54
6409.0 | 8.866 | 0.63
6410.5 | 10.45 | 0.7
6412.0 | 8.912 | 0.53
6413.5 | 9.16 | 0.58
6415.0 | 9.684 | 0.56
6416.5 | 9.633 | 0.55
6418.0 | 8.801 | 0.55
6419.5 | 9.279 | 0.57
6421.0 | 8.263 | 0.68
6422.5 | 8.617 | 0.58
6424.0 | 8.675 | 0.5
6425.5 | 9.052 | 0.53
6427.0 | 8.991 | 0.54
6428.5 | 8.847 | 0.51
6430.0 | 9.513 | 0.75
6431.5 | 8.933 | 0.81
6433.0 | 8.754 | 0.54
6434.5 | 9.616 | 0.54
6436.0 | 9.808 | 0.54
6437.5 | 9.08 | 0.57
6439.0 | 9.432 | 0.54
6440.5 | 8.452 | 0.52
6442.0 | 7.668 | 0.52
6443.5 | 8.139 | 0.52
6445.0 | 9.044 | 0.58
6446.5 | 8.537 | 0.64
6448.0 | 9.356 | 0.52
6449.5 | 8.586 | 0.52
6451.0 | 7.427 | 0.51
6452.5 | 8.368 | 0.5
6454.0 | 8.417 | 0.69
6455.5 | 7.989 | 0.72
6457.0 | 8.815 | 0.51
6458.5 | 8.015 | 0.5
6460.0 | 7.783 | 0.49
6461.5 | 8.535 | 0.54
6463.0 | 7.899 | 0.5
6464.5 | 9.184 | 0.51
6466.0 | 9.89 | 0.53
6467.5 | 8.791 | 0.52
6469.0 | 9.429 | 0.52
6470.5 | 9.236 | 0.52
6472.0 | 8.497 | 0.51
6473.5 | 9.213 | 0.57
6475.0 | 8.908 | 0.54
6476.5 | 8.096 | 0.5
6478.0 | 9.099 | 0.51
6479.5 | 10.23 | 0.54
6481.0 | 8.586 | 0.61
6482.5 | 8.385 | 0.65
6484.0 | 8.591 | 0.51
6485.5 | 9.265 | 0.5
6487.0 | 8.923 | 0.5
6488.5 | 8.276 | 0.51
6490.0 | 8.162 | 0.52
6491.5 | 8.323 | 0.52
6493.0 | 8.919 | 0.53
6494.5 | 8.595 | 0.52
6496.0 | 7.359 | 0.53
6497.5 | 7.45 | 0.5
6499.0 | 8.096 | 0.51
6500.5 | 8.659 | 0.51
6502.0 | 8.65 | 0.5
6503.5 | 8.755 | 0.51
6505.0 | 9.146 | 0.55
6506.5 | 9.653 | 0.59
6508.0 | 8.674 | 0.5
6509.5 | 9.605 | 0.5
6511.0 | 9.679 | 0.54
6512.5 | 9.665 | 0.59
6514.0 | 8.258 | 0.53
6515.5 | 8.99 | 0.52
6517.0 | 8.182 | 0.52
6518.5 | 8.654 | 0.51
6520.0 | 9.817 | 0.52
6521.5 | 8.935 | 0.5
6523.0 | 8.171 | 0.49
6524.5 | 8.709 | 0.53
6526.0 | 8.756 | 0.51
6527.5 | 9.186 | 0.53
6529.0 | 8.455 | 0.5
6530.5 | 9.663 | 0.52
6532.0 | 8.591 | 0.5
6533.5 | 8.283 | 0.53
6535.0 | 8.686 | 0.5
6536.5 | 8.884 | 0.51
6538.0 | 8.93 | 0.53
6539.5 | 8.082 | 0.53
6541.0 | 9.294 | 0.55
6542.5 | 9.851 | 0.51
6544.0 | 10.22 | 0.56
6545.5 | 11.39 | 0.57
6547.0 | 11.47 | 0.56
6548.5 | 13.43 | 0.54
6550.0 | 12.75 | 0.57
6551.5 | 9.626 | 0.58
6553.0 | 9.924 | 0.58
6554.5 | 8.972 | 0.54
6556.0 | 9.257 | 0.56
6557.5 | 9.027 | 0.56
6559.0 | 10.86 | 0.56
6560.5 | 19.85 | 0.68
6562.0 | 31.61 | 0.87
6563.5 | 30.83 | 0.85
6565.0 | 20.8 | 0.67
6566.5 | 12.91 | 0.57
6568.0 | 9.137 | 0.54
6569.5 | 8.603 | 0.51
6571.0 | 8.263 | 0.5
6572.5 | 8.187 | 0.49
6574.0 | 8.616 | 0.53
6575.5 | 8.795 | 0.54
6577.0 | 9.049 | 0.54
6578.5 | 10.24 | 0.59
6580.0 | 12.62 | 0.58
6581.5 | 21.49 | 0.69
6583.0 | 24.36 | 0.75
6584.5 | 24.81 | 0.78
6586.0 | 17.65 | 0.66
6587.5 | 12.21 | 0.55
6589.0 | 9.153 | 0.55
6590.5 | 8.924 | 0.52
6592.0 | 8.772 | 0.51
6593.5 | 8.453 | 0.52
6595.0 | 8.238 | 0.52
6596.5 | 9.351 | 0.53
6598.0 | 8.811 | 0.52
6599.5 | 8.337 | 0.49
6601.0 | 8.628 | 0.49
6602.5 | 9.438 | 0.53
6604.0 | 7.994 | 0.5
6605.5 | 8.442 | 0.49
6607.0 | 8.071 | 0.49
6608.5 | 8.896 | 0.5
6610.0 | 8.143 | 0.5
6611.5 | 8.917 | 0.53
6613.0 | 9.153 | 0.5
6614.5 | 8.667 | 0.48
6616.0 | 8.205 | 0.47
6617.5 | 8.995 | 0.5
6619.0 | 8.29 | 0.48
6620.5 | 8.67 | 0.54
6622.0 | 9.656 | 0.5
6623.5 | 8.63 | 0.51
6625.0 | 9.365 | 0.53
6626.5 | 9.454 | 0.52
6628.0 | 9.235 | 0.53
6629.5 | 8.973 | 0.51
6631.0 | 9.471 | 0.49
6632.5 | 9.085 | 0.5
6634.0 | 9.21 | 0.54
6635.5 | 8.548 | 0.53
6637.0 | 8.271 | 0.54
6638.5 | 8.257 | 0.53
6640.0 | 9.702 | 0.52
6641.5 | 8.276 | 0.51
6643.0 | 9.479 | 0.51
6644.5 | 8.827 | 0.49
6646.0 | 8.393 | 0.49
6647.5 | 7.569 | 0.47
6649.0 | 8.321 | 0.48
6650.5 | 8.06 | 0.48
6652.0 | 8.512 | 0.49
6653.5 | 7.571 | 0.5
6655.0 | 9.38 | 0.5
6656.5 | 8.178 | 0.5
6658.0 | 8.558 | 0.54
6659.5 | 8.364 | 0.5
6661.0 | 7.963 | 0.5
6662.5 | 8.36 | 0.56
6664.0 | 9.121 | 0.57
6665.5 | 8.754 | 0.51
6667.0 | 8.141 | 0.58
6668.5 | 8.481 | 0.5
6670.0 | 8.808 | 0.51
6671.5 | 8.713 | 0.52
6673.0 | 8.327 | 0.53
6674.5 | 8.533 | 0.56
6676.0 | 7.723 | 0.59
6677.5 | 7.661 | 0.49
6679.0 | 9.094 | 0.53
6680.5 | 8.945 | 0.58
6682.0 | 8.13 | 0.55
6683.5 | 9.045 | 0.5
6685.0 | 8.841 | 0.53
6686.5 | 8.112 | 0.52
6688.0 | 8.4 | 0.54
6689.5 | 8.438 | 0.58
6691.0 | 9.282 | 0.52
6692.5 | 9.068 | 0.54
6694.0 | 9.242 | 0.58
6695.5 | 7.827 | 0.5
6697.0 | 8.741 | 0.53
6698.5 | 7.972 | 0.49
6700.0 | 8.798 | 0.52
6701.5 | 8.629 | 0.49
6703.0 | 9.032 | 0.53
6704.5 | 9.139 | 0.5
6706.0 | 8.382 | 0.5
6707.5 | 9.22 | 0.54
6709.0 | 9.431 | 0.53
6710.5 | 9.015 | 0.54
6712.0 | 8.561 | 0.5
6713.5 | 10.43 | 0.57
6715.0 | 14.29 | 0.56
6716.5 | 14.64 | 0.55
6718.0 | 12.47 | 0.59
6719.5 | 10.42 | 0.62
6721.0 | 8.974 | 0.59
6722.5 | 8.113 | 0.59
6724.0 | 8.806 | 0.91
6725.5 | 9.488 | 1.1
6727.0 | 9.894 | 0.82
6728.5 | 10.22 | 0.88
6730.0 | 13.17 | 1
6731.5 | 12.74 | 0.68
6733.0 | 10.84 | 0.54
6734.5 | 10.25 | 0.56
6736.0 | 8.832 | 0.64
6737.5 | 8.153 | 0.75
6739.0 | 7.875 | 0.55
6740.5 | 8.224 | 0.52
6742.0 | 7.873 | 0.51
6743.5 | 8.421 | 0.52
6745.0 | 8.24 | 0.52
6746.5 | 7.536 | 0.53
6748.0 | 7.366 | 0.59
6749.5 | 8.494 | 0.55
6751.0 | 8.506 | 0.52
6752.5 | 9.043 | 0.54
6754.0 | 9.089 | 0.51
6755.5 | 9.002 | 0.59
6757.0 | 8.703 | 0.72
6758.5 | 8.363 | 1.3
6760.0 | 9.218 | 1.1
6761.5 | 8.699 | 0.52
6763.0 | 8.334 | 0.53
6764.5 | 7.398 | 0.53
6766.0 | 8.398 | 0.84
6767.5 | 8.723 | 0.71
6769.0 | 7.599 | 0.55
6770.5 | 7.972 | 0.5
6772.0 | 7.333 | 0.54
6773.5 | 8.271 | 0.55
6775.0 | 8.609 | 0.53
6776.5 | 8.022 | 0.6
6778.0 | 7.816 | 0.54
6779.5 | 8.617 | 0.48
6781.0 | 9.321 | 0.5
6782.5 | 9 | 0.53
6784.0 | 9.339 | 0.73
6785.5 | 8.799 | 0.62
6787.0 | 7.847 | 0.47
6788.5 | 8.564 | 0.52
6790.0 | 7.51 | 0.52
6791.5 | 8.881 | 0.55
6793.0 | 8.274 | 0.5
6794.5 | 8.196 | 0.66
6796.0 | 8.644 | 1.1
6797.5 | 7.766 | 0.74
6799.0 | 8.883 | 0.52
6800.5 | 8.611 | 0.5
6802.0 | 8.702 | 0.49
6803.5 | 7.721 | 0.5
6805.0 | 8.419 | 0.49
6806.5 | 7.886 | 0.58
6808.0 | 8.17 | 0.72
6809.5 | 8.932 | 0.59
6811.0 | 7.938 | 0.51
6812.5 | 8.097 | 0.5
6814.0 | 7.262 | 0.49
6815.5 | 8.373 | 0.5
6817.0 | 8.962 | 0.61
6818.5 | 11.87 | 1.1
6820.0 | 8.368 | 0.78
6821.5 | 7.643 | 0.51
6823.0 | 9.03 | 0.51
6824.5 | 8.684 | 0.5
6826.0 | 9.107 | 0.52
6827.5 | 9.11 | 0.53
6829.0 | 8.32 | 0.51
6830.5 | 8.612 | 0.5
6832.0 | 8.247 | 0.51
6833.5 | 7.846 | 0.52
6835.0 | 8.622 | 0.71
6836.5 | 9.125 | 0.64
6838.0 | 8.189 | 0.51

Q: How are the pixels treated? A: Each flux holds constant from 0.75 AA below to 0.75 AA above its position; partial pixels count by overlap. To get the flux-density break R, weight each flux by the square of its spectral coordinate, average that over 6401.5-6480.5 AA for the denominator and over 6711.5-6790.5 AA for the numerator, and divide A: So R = 1.1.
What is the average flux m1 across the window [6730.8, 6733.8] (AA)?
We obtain 11.7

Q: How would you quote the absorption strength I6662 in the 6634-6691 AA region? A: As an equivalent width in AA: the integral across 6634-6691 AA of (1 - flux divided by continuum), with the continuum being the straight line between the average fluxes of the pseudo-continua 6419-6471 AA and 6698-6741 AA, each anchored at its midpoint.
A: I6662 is 6.8 AA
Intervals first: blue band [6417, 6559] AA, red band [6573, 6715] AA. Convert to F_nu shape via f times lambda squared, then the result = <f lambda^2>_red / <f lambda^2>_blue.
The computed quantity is 1.1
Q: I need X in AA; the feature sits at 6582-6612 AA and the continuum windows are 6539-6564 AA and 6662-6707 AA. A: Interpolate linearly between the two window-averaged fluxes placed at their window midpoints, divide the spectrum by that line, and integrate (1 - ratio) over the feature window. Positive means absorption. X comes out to 1.9 AA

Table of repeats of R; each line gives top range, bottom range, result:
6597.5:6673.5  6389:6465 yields 1.05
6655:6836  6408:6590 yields 0.94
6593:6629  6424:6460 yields 1.06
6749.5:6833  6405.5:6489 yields 1.06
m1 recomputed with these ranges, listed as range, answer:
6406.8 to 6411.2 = 9.31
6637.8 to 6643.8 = 8.93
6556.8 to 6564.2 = 20.4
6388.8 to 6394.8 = 8.63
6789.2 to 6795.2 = 8.22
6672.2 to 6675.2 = 8.43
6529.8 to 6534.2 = 8.84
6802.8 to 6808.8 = 8.06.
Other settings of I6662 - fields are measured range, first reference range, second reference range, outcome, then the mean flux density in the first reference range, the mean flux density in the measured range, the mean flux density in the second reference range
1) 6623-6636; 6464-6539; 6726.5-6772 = -0.4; 8.82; 9.13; 8.87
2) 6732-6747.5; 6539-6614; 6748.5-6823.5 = 0.9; 11.8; 8.67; 8.46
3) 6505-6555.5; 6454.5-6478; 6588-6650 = -4.1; 8.7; 9.43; 8.77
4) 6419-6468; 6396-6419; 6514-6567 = 4.7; 8.99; 8.72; 11.4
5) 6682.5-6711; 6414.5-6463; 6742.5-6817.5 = -1.1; 8.74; 8.76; 8.35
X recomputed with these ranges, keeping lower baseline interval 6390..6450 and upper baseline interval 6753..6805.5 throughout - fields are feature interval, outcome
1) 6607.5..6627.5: -0.5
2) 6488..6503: 0.9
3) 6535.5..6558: -3.5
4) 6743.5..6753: 0.3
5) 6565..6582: -4.5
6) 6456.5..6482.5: 0.0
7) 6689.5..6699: -0.2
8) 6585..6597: -2.8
